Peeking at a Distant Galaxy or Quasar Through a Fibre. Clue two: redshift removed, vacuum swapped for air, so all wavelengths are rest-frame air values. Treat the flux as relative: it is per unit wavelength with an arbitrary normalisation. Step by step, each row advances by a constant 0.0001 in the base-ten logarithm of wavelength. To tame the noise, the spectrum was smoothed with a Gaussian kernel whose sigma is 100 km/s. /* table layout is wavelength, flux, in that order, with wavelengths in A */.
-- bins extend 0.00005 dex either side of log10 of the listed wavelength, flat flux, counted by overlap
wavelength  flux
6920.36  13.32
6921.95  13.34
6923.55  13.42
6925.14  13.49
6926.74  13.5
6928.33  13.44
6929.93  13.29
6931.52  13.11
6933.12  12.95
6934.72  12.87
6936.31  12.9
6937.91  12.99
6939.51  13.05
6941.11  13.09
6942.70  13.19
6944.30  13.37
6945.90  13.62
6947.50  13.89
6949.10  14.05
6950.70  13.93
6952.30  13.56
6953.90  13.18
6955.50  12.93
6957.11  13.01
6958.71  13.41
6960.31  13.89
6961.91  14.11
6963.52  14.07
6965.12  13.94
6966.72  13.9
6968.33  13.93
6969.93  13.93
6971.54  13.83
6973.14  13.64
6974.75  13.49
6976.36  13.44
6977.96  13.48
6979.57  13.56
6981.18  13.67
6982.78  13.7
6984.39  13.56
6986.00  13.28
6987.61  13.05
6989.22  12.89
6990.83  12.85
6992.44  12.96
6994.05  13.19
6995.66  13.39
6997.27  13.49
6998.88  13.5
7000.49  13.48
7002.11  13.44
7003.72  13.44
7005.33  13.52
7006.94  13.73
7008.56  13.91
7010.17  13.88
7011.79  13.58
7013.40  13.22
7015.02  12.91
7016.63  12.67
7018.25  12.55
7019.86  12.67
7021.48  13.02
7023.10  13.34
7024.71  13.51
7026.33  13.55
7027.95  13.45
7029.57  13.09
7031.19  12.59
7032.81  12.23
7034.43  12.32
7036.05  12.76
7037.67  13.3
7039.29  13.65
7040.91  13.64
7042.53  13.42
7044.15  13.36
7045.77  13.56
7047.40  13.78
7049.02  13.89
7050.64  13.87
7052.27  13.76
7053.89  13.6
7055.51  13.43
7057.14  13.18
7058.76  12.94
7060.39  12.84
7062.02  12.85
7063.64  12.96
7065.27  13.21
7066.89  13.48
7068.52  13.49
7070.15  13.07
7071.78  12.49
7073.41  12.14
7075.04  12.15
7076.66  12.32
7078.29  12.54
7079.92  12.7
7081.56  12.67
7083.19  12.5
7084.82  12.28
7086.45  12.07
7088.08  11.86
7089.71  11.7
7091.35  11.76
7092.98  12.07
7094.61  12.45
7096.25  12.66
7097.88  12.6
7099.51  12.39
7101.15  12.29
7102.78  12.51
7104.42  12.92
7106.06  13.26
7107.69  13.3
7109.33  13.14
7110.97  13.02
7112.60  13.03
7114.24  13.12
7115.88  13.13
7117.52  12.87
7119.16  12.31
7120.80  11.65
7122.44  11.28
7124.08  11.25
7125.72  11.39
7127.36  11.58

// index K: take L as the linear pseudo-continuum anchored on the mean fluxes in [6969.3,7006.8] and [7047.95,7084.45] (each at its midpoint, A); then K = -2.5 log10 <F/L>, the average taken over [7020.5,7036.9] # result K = 0.02 mag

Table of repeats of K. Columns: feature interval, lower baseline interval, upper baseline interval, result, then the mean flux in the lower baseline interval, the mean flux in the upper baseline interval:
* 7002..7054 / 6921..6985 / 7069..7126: -0.030 mag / 13.5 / 12.4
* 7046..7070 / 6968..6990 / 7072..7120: -0.042 mag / 13.5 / 12.5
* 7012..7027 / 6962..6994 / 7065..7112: 0.009 mag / 13.5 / 12.6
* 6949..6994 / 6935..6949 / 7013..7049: -0.023 mag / 13.3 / 13.1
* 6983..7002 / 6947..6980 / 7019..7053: 0.021 mag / 13.7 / 13.3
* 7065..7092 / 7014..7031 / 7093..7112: 0.031 mag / 13.1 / 12.8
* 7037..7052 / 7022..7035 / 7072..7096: -0.068 mag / 13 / 12.2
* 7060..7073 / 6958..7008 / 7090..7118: -0.005 mag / 13.5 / 12.7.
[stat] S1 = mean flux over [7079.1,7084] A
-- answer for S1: 12.6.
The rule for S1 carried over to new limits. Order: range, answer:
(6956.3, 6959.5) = 13.2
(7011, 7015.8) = 13.2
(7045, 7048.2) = 13.6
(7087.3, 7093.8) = 11.9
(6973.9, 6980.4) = 13.5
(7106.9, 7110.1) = 13.2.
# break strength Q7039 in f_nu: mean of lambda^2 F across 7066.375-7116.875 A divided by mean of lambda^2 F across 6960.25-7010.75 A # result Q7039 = 0.96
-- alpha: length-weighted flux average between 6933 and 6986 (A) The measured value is 13.5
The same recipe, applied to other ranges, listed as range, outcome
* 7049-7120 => 12.8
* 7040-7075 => 13.3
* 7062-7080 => 12.8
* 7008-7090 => 13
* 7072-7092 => 12.2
